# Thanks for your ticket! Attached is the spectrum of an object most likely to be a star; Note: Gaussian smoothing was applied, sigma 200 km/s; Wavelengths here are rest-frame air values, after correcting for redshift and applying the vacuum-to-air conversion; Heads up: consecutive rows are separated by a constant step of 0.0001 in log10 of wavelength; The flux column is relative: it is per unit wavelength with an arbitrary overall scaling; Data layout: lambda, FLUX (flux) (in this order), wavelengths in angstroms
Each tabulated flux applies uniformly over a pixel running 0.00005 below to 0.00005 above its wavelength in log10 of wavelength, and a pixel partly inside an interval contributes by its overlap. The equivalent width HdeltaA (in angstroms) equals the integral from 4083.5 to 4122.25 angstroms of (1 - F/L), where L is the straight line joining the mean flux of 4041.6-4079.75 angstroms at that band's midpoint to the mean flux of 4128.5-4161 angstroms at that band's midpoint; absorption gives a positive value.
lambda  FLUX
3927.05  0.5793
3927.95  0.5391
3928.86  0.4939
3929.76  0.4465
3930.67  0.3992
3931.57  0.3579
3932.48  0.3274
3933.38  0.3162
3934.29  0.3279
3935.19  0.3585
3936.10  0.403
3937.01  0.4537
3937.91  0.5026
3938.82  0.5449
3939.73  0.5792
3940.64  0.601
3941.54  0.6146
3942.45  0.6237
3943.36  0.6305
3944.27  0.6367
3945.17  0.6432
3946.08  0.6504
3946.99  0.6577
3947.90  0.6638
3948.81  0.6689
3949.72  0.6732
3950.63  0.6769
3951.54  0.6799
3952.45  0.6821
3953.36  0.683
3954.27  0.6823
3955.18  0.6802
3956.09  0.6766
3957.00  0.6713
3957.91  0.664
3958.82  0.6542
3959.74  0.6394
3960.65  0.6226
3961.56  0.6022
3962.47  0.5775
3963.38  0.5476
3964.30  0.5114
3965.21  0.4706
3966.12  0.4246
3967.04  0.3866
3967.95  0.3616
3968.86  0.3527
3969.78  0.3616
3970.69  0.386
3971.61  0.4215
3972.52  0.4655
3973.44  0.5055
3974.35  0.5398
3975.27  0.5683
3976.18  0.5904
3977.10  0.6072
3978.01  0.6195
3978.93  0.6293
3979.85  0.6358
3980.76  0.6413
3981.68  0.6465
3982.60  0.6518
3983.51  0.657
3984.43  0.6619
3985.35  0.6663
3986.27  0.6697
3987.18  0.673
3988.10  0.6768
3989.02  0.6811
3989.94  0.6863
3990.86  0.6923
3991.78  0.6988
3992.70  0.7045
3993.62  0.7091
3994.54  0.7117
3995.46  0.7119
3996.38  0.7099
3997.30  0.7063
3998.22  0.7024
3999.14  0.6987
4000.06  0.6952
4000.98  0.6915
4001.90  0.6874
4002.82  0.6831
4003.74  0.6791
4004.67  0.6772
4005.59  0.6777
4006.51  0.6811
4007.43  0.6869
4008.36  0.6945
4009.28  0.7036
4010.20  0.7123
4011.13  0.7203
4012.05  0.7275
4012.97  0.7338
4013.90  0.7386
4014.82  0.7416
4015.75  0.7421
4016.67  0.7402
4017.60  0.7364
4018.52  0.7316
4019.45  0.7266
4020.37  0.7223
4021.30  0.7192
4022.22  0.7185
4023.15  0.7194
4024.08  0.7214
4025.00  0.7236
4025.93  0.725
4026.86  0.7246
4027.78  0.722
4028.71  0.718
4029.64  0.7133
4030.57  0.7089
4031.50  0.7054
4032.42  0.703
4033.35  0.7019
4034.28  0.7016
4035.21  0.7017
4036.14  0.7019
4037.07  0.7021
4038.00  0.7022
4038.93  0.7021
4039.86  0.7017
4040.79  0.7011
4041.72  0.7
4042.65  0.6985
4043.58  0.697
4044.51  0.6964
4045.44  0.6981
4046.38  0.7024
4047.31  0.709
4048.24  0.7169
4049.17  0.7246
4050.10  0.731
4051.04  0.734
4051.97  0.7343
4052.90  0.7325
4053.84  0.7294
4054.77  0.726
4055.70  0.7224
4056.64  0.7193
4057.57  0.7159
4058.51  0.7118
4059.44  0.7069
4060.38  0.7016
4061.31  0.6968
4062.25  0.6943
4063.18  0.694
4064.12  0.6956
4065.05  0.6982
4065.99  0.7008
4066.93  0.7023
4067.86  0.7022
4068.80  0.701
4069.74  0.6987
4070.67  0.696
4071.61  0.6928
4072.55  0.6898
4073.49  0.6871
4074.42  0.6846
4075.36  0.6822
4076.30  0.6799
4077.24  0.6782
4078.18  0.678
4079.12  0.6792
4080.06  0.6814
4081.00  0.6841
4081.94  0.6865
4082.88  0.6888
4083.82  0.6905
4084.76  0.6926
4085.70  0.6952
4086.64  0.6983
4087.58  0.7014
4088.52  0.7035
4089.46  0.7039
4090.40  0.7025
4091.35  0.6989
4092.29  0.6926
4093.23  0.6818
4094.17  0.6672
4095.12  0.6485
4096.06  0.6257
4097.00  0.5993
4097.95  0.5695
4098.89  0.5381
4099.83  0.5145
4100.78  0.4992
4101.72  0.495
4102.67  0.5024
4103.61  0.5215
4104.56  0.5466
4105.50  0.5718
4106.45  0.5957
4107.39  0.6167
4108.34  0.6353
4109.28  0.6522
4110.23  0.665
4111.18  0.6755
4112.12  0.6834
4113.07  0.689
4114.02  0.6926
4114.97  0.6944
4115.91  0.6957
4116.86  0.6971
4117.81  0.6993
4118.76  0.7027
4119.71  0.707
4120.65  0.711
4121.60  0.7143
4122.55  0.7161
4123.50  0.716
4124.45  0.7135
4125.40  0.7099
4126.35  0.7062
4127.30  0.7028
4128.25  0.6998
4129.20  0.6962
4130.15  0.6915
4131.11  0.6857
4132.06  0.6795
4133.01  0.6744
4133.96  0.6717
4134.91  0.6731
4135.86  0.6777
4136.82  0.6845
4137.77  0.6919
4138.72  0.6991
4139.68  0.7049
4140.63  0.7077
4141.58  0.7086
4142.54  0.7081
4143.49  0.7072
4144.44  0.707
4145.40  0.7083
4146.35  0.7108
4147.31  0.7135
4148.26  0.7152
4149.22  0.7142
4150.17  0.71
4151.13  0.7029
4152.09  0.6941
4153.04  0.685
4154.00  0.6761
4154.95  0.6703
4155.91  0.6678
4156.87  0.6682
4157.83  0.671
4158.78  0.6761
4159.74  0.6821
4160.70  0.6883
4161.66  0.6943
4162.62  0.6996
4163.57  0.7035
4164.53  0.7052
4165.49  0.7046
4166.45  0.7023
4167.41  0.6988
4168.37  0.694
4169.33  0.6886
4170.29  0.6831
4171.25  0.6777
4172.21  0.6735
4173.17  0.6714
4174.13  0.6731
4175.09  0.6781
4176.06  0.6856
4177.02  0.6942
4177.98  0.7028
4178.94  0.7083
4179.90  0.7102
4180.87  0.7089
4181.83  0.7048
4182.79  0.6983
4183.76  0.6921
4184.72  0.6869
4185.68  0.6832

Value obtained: 2.85 angstroms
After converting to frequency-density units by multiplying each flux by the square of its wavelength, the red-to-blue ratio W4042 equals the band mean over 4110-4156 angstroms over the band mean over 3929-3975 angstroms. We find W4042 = 1.4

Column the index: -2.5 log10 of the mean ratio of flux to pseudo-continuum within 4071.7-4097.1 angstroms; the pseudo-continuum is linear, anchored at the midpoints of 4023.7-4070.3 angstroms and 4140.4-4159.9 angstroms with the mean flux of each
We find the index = 0.03 mag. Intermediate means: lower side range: 0.71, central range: 0.683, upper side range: 0.696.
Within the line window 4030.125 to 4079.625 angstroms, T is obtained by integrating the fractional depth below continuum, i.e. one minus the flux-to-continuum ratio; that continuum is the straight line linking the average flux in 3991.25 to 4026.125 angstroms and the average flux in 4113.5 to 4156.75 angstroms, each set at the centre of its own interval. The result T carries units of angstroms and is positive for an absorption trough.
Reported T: 0.2 angstroms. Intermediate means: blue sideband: 0.711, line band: 0.703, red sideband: 0.698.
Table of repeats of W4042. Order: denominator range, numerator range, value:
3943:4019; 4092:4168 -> 1.13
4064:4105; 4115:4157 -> 1.09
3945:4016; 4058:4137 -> 1.12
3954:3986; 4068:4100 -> 1.26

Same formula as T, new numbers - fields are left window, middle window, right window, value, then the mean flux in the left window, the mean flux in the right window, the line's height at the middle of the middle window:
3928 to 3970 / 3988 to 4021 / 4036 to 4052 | -3.3 angstroms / 0.548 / 0.708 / 0.642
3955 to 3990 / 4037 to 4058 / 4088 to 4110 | -4.2 angstroms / 0.575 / 0.609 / 0.595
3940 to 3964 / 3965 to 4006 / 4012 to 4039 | 4.2 angstroms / 0.645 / 0.719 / 0.679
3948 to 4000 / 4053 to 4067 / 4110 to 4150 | -1.0 angstroms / 0.613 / 0.698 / 0.66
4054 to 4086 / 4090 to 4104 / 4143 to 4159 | 2.0 angstroms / 0.696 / 0.695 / 0.696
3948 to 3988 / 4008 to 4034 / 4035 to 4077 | -2.5 angstroms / 0.587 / 0.705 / 0.658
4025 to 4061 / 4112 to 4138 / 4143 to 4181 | 0.1 angstroms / 0.712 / 0.693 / 0.699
